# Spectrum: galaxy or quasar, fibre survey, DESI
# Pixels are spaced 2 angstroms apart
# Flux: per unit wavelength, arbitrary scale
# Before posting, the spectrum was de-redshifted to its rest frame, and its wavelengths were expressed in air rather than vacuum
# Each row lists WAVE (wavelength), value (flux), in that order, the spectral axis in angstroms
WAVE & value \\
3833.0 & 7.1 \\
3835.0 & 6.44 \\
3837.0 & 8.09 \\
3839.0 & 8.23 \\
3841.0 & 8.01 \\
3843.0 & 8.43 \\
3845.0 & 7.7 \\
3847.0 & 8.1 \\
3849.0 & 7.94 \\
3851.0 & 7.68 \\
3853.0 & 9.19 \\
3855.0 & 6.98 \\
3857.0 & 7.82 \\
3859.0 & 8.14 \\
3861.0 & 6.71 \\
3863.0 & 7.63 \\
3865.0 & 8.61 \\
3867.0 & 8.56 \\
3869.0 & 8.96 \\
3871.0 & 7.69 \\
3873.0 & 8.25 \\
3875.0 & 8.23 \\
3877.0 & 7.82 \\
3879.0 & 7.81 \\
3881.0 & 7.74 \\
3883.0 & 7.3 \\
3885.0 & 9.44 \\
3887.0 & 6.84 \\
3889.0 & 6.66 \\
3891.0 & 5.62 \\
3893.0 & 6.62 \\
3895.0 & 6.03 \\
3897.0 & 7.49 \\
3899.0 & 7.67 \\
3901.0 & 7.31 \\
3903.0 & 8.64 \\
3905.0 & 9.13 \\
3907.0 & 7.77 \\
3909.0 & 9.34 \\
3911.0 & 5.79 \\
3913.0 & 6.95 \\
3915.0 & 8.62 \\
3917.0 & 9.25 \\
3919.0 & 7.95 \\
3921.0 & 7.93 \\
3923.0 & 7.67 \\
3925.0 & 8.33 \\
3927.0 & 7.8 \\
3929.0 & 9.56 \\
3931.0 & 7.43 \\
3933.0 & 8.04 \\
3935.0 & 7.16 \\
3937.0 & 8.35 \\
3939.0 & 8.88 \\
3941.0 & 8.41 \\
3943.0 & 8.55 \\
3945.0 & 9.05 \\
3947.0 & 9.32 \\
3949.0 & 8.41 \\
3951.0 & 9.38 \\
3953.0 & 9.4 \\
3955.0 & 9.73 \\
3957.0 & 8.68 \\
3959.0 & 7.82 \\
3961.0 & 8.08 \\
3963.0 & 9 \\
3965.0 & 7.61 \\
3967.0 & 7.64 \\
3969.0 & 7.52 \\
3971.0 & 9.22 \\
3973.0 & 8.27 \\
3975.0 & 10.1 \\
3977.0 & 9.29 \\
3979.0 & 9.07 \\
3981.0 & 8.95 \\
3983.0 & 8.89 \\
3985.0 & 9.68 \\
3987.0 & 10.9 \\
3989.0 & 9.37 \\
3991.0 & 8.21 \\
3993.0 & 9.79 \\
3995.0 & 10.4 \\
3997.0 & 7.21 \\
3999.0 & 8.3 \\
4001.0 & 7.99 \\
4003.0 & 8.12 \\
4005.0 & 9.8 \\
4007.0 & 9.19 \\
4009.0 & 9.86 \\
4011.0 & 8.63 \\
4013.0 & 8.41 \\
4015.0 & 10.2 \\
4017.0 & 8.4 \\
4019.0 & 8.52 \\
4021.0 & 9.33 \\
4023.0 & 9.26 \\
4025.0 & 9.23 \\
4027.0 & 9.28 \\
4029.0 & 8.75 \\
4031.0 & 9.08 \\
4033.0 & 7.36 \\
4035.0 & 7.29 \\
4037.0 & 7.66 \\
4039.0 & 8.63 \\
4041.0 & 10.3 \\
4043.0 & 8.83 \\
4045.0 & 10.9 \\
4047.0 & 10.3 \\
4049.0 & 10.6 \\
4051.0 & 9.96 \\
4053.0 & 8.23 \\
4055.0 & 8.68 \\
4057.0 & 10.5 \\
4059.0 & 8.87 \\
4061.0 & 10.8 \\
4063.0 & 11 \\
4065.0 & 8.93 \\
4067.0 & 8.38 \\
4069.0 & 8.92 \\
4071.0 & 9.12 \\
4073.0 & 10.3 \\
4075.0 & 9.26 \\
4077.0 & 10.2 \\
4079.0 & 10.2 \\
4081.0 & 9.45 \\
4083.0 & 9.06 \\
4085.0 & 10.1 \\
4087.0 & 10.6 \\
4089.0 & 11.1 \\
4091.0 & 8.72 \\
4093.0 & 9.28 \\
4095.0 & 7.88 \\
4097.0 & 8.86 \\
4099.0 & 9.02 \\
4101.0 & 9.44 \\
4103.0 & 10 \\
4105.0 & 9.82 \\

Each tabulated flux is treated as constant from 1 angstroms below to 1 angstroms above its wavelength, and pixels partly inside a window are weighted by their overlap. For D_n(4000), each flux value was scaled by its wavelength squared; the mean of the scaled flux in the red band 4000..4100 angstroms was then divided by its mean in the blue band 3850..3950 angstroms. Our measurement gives 1.3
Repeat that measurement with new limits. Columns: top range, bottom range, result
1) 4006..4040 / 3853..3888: 1.19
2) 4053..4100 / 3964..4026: 1.11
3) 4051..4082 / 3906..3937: 1.28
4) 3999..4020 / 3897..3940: 1.15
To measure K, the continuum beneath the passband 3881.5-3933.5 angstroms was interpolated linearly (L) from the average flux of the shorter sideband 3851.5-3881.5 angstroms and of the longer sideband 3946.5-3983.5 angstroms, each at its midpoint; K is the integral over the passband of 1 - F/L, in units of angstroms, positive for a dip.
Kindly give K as 3.7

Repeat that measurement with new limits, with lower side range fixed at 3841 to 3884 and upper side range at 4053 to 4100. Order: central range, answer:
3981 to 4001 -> -0.5 angstroms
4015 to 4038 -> 1.3 angstroms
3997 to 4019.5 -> 0.6 angstroms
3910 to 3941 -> 1.6 angstroms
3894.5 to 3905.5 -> 0.7 angstroms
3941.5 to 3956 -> -0.9 angstroms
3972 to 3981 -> -0.4 angstroms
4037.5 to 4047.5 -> -0.4 angstroms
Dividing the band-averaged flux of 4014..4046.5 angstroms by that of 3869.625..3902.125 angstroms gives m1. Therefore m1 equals 1.21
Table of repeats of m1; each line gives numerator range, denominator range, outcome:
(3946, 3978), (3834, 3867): 1.11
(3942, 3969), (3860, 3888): 1.08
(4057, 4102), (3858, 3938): 1.22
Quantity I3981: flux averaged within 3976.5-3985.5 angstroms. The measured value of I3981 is 9.14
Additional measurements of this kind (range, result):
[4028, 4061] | 9.17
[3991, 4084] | 9.2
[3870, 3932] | 7.76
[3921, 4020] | 8.74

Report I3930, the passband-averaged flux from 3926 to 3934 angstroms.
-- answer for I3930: 8.21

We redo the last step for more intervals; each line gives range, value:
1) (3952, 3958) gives 9.27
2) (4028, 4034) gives 8.4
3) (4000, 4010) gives 8.99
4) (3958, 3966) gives 8.13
